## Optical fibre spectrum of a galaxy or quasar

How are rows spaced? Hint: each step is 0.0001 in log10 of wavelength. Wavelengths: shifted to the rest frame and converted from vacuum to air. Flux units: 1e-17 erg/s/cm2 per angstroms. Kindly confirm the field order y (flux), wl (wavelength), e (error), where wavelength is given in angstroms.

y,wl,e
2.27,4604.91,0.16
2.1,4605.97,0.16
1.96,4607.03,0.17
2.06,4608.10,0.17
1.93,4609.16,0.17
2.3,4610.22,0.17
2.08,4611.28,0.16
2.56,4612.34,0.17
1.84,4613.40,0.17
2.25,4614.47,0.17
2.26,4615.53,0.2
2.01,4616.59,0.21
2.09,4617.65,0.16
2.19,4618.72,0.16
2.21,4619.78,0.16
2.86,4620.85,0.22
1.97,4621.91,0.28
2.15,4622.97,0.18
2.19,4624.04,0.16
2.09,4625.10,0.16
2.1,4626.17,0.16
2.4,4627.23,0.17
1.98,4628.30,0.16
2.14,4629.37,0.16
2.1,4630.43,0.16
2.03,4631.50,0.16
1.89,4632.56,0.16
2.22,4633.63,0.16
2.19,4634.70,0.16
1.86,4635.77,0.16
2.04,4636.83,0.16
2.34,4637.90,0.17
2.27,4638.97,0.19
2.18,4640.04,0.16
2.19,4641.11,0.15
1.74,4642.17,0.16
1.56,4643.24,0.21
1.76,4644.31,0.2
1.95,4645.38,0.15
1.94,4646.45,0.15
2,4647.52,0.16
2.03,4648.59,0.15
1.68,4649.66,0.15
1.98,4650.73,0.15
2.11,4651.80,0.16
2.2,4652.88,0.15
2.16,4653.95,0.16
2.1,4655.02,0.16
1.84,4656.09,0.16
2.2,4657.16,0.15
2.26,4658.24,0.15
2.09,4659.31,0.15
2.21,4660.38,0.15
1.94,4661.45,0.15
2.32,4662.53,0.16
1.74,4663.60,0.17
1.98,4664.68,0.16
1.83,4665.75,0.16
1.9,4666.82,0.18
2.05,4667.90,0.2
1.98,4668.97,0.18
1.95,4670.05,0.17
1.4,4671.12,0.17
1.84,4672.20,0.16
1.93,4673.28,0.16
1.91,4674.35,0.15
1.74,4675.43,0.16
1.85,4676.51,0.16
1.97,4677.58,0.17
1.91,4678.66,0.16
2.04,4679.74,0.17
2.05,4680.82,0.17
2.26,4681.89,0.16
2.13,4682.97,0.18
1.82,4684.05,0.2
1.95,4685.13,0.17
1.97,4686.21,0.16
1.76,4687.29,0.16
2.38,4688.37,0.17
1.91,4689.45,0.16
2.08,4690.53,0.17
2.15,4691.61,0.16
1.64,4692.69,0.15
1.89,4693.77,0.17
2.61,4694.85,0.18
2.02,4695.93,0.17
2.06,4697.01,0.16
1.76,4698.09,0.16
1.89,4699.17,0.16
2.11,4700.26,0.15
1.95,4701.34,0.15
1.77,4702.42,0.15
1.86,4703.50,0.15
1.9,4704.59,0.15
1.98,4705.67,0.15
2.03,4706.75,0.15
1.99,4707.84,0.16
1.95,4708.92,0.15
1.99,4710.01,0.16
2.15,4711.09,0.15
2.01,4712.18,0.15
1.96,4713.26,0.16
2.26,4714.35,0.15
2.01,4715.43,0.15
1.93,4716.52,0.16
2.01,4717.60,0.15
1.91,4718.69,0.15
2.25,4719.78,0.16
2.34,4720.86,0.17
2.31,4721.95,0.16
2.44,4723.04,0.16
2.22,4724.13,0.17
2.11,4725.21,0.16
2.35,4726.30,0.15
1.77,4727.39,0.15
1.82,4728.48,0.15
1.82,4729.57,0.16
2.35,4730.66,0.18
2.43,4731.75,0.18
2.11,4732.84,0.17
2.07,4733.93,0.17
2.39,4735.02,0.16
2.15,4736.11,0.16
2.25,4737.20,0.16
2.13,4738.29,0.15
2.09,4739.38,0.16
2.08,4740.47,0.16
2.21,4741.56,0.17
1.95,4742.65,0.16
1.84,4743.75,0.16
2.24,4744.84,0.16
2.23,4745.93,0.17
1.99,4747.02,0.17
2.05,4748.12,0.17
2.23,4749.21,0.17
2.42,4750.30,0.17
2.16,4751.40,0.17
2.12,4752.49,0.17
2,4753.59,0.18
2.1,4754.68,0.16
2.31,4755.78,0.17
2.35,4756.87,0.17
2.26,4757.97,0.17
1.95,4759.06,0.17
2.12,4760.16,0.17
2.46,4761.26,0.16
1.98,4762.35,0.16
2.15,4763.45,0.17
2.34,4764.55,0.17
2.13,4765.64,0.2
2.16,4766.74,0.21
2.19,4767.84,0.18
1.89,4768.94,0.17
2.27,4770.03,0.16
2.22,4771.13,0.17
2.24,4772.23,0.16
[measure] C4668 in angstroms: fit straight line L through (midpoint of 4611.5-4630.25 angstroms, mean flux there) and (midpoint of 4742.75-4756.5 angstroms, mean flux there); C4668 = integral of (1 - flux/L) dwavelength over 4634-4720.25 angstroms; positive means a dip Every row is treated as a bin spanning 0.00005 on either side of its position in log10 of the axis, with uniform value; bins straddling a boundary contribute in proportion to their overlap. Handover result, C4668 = 6.88 angstroms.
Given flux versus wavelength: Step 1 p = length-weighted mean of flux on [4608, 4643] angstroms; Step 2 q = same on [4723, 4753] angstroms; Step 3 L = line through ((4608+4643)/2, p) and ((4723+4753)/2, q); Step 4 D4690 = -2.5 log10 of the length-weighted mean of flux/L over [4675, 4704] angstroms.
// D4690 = 0.08 mag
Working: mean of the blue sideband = 2.14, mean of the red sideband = 2.14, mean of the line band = 1.98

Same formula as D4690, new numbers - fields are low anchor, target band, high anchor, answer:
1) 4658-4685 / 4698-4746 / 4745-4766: 0.008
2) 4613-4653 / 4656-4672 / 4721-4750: 0.063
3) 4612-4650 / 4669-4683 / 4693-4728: 0.084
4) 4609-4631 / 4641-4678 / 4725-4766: 0.116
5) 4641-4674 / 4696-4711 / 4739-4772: 0.054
